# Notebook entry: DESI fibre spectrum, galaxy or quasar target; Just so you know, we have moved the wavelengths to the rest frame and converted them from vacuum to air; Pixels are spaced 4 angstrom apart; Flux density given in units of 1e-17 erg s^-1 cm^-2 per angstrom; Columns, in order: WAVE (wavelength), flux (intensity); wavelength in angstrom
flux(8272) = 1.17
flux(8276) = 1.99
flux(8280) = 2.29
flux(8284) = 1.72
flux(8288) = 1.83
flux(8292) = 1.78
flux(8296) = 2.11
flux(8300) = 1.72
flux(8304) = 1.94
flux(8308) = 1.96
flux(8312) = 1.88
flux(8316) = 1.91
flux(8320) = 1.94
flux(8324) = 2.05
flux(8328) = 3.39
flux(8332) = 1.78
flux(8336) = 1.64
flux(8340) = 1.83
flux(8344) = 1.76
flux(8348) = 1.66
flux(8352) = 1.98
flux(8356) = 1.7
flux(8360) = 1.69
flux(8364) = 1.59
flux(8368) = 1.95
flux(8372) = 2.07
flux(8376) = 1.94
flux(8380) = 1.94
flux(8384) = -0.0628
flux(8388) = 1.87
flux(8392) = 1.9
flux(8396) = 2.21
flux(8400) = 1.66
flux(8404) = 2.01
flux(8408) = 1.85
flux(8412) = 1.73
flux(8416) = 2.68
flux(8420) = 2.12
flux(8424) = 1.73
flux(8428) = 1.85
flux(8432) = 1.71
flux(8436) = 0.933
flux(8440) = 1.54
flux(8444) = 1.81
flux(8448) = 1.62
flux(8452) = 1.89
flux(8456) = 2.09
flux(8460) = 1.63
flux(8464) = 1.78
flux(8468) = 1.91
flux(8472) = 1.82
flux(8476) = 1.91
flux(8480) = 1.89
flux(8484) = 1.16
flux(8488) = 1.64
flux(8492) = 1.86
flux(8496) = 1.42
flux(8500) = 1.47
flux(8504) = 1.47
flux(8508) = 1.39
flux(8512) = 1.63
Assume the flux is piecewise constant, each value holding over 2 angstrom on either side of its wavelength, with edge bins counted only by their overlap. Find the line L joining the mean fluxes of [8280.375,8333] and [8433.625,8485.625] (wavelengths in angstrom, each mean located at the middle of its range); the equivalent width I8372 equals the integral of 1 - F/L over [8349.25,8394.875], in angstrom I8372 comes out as 4.4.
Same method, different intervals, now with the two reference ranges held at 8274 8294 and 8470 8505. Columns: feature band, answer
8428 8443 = 2.0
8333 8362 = 1.2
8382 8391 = 3.8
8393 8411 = -1.7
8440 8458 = -1.4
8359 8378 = -0.6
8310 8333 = -3.8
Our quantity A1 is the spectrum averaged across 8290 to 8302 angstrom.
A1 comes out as 1.87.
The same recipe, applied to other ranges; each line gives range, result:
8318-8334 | 2.29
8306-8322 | 1.92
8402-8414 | 1.86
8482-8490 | 1.4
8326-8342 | 2.16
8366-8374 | 2.01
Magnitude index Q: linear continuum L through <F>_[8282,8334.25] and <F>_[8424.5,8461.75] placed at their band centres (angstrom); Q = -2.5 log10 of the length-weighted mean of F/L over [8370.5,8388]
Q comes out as 0.22 mag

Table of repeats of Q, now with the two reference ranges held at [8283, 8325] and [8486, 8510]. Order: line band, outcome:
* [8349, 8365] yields 0.03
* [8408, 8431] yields -0.18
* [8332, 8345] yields 0.05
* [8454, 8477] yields -0.16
